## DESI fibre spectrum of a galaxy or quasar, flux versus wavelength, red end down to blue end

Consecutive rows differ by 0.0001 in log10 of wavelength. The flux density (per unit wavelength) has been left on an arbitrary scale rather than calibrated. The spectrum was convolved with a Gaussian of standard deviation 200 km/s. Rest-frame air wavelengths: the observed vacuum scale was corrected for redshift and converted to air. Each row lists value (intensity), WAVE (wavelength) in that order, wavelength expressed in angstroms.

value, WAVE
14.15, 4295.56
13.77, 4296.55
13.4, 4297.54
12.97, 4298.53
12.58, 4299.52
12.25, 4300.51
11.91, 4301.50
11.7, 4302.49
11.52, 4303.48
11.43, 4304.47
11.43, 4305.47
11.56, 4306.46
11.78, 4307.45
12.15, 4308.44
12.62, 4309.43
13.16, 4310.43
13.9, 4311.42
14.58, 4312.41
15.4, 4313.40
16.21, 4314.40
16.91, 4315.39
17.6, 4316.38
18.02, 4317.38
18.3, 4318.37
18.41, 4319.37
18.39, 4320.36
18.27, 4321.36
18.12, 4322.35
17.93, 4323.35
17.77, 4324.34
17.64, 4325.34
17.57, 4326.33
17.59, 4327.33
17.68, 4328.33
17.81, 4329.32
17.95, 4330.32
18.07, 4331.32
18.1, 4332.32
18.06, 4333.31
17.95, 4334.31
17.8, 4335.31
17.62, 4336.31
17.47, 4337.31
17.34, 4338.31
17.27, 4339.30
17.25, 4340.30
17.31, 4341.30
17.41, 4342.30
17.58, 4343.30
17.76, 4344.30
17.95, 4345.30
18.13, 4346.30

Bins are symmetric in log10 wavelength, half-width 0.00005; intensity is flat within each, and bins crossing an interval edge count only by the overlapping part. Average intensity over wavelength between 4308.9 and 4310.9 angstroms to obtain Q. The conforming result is 12.8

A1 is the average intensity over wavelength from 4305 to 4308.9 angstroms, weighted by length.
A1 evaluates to 11.7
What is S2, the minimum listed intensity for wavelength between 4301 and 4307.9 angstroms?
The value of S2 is 11.43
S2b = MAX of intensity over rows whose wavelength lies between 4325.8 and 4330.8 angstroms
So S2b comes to 17.95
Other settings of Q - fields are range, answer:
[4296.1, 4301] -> 13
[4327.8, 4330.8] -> 17.8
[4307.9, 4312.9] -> 13.3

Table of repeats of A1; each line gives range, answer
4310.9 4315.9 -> 15.4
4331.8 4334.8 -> 18.1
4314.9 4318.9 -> 17.7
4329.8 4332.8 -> 18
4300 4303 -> 12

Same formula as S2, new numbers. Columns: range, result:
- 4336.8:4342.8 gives 17.25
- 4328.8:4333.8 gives 17.81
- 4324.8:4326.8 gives 17.57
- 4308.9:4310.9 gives 12.62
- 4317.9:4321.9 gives 18.27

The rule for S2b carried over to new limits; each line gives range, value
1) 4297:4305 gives 13.4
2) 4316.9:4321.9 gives 18.41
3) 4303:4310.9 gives 13.16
